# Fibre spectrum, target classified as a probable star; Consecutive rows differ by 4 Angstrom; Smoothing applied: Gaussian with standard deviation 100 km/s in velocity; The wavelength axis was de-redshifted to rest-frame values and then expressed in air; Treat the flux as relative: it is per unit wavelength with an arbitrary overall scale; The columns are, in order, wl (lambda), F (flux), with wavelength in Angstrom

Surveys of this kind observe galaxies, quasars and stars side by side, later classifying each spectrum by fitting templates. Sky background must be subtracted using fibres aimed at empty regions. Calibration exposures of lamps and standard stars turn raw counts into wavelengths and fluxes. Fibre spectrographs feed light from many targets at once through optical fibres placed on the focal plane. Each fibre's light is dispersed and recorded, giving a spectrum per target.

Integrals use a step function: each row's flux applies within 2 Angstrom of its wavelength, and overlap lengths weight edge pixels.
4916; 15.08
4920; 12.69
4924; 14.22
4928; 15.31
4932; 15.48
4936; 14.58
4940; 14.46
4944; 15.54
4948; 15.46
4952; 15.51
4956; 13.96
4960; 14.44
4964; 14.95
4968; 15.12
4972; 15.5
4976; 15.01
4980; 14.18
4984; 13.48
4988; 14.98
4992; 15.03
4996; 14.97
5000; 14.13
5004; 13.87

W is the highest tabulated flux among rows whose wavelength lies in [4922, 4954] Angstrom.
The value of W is 15.54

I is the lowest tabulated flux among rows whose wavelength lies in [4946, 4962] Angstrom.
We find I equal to 13.96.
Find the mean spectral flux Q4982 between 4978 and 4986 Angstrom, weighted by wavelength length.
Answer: 13.8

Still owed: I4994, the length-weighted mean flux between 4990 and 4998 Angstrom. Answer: 15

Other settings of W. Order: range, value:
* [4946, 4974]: 15.51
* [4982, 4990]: 14.98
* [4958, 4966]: 14.95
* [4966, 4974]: 15.5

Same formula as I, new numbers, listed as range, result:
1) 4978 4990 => 13.48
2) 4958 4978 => 14.44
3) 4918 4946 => 12.69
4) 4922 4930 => 14.22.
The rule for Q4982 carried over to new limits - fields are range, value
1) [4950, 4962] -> 14.6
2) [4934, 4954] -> 15.1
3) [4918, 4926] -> 13.5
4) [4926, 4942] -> 15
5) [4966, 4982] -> 15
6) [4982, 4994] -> 14.5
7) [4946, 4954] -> 15.5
